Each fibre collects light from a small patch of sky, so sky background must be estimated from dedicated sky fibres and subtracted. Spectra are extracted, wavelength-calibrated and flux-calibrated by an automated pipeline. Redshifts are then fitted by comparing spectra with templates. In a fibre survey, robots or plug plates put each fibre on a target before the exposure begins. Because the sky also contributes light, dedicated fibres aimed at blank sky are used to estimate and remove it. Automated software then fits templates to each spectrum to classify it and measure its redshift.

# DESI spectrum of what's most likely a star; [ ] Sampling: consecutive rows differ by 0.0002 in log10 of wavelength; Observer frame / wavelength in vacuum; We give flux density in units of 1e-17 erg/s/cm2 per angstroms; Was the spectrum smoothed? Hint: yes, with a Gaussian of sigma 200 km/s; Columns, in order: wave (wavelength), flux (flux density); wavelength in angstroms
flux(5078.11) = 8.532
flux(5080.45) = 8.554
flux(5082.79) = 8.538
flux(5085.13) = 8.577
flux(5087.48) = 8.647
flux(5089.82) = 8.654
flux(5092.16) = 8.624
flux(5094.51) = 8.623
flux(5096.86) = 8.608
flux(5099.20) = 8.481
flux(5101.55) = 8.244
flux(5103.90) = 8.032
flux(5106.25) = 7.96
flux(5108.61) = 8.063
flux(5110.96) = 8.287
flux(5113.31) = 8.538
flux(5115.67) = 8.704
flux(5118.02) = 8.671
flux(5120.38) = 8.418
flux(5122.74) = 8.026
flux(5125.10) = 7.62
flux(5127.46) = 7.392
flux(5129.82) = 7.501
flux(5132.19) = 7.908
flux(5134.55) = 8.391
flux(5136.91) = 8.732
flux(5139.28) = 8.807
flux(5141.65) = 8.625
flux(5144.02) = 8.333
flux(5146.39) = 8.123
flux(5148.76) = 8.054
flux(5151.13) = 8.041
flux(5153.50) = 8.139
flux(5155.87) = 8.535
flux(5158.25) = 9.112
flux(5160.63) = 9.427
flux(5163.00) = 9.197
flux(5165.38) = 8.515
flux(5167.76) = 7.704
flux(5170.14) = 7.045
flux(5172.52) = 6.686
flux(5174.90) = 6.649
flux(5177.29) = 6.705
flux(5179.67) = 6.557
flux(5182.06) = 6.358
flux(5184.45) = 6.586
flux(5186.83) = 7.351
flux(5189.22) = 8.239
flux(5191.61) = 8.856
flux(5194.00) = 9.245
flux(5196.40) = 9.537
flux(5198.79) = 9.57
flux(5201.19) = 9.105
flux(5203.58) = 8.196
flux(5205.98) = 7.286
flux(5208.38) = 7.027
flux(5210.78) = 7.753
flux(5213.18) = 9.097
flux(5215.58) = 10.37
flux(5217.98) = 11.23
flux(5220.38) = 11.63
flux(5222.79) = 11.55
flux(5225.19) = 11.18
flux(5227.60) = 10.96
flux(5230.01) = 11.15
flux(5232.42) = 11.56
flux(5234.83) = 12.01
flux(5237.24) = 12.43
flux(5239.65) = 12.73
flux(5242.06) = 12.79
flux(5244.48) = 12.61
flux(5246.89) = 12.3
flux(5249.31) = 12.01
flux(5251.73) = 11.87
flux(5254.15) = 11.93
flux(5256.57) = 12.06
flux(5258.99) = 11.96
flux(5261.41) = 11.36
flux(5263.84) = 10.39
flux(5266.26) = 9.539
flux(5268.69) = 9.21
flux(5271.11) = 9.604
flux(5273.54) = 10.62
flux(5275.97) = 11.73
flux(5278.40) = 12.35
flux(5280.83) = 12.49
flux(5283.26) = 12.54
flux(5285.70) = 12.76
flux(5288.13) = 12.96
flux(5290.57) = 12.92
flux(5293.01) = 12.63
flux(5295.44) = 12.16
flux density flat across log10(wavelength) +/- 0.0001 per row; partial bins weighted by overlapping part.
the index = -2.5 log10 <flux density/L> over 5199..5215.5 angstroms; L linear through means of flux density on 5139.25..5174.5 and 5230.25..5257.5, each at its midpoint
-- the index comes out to 0.25 mag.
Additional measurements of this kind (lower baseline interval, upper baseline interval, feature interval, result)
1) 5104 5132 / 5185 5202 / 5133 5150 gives -0.017 mag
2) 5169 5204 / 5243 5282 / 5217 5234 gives -0.178 mag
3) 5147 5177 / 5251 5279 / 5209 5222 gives -0.037 mag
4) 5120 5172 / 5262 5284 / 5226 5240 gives -0.165 mag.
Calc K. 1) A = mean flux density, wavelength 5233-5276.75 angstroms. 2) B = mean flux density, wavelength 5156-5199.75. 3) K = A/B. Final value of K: 1.4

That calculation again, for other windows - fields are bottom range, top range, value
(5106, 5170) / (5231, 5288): 1.41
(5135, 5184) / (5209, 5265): 1.43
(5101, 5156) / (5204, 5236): 1.24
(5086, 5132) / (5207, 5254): 1.35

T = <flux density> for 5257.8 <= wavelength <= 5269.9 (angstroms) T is 10.5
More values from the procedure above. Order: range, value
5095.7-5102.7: 8.45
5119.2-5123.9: 8.22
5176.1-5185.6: 6.55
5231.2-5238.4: 12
